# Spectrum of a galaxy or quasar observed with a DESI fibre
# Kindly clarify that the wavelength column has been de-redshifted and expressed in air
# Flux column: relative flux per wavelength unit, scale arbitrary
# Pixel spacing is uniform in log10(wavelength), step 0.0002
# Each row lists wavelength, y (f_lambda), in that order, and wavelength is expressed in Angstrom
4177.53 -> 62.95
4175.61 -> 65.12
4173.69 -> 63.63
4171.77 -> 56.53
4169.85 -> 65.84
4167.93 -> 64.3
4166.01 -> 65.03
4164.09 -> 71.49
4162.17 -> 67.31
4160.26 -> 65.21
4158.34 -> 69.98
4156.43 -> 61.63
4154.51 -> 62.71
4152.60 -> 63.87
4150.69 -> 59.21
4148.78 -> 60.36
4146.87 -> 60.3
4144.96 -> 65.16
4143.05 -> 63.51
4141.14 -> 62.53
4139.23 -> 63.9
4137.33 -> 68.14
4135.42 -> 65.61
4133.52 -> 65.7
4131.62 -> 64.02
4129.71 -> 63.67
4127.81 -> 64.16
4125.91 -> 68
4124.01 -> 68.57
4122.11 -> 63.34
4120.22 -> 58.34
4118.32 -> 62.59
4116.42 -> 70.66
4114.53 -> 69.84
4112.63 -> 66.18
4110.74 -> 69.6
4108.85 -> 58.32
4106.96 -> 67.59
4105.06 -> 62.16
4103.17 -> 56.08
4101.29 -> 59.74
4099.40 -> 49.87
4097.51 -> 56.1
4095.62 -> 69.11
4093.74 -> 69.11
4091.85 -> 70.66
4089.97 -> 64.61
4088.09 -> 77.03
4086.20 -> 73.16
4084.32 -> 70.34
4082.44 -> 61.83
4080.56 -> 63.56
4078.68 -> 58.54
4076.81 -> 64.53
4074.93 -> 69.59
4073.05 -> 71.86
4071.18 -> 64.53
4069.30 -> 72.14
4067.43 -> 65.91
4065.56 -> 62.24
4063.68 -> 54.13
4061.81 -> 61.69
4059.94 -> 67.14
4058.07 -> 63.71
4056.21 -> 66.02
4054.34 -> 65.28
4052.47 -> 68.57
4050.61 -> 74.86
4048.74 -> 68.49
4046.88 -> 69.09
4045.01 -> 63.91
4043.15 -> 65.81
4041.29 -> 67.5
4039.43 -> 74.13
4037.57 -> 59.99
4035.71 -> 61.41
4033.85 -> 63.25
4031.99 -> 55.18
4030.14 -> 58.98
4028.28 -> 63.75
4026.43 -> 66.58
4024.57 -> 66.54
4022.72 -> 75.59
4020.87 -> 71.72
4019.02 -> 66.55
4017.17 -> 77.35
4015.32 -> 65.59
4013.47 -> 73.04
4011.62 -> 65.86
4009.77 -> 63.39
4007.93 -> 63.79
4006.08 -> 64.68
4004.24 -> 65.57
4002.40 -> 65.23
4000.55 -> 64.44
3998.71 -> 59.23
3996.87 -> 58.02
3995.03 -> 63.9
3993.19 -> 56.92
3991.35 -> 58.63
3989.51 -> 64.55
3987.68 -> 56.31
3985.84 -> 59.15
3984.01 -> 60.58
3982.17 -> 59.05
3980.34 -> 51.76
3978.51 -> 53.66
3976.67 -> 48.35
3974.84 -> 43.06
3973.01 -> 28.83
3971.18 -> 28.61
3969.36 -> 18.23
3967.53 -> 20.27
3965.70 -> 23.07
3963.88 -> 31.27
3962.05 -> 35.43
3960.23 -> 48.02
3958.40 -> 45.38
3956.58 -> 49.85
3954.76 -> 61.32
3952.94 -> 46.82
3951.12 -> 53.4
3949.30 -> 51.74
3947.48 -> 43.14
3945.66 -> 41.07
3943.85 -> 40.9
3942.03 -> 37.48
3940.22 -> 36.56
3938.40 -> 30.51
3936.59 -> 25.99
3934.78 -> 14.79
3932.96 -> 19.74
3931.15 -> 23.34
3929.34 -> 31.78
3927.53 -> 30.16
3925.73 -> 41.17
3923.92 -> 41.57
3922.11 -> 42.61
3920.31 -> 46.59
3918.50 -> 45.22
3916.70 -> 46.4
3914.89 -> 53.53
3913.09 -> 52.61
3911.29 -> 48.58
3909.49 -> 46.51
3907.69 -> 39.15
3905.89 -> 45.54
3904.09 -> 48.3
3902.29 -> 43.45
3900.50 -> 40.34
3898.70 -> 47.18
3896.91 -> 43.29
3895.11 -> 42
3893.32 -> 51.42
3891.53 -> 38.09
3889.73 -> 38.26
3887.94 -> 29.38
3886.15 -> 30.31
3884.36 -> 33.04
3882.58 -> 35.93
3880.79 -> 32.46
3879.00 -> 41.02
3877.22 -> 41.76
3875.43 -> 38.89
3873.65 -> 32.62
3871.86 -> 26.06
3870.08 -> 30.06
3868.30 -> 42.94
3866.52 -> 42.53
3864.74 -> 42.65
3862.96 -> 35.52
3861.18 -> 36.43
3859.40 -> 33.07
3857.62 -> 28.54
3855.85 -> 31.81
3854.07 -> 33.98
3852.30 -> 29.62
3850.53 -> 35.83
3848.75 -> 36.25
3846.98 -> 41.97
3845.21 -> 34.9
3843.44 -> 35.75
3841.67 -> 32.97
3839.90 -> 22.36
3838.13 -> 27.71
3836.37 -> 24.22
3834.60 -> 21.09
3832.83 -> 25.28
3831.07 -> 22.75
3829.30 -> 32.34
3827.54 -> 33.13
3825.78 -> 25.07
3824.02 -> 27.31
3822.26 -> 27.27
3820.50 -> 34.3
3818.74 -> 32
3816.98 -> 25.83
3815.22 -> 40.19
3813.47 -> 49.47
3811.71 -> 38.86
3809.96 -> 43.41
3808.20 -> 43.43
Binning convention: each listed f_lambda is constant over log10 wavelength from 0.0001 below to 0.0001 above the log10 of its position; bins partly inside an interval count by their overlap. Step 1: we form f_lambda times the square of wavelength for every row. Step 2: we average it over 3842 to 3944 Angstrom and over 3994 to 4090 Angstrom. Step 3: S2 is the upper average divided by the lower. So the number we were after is 1.9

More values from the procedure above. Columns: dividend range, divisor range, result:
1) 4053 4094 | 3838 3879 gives 2.12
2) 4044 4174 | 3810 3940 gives 2.04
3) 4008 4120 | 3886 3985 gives 1.72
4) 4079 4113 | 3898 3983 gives 1.73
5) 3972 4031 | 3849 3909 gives 1.73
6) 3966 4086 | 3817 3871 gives 2.11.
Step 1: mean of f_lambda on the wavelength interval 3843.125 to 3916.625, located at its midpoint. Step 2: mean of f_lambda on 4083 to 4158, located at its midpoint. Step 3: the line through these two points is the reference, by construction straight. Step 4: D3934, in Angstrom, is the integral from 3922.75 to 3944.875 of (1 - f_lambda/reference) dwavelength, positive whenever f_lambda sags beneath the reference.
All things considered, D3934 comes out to 6.59 Angstrom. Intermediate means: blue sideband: 39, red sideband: 64.5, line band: 31.4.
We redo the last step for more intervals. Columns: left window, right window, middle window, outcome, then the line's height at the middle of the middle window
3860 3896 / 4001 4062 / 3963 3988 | 6.6 Angstrom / 55.7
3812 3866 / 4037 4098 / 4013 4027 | -2.6 Angstrom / 59.5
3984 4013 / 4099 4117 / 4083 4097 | -1.5 Angstrom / 63.1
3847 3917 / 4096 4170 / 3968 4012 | -4.1 Angstrom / 49.8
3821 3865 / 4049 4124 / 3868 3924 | -3.7 Angstrom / 38.4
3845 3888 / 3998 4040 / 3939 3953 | 2.1 Angstrom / 51.1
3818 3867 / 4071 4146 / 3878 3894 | 0.3 Angstrom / 37.1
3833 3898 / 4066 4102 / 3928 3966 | 7.1 Angstrom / 46.4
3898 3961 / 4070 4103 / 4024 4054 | -3.7 Angstrom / 58.2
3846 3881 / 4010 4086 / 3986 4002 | -0.9 Angstrom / 57.3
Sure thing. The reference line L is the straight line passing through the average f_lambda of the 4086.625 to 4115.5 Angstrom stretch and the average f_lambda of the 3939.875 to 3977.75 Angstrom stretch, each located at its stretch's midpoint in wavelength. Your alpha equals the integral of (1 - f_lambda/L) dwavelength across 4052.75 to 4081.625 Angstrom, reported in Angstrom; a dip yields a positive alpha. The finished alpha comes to -3.0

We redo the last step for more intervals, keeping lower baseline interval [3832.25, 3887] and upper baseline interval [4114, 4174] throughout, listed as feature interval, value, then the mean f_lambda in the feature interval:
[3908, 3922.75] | -3.0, 47.5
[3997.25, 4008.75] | -3.4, 63.5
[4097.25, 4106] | 0.4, 56.9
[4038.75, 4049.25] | -2.8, 68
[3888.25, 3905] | -2.5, 43.1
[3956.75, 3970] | 3.5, 32.9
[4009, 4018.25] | -3.5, 69.1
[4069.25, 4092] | -4.0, 67.6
